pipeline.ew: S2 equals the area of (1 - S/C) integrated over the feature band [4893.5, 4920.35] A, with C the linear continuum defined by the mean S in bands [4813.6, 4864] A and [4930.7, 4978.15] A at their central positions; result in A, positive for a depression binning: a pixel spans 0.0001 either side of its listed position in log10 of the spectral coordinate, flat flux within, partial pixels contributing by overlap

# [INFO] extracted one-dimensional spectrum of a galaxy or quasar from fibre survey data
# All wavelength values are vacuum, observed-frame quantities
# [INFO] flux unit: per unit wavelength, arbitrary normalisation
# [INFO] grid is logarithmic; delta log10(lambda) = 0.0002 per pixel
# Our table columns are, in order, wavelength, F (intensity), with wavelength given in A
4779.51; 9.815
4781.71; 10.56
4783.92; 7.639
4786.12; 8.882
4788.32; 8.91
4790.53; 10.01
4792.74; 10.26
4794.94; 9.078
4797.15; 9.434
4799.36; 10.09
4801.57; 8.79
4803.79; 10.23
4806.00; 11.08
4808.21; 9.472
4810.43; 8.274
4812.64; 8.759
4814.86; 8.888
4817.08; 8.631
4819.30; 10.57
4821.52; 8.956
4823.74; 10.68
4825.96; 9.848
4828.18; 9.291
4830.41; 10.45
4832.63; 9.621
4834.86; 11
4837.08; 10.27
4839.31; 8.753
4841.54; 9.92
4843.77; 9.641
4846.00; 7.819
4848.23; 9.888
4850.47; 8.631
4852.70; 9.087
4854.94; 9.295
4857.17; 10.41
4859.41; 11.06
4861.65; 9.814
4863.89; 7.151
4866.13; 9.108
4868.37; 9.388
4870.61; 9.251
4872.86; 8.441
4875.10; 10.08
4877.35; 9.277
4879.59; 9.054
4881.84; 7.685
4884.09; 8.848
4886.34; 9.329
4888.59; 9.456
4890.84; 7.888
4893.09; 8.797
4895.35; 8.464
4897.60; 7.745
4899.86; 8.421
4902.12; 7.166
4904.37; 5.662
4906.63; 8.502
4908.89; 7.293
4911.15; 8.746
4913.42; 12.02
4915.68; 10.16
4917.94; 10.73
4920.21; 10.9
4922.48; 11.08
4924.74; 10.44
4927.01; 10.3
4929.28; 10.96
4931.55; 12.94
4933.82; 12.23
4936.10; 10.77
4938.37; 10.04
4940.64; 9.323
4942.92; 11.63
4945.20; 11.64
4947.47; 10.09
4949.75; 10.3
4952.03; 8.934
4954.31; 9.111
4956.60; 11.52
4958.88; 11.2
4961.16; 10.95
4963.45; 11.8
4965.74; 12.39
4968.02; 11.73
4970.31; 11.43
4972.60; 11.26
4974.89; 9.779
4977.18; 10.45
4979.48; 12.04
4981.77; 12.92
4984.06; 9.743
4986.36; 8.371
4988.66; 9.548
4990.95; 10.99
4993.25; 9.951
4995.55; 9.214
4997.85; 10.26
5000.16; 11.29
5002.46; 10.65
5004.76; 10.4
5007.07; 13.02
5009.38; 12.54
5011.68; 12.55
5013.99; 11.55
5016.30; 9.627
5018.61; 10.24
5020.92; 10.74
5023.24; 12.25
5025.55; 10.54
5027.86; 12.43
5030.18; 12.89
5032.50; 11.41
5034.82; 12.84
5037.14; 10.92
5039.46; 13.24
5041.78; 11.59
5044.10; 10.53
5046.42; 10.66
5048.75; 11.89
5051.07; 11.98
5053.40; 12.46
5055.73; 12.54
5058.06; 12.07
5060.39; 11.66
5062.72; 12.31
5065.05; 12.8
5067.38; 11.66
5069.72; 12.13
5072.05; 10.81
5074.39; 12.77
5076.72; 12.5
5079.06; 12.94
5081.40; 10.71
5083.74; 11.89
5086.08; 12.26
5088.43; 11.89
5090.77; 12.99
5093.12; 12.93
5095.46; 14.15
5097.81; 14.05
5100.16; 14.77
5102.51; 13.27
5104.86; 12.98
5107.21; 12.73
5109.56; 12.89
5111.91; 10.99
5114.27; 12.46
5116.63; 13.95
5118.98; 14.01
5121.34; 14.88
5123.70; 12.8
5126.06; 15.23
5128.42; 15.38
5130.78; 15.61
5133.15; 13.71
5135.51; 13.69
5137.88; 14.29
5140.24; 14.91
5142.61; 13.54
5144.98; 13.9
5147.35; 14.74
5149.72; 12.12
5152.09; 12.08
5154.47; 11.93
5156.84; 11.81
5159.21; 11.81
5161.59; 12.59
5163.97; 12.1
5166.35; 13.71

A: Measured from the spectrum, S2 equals 4.2 A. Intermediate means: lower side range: 9.6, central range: 8.74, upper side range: 10.9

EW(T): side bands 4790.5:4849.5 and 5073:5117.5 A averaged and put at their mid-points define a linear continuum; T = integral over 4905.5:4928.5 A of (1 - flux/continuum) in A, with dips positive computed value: 1.50 A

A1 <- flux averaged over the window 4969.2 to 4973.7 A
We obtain 11.3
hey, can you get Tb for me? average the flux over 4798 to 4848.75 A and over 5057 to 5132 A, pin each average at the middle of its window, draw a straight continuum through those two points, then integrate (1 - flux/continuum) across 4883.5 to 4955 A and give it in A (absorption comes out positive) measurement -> 7.3 A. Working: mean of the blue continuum 9.6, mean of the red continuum 13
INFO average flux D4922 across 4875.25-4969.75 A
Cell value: 9.91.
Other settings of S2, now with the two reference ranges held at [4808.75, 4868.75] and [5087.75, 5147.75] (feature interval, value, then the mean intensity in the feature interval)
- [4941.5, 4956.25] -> 1.1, 10.3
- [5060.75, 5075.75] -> 1.0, 12.1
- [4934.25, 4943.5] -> 0.4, 10.5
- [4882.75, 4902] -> 3.3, 8.53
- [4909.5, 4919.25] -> 0.3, 10.3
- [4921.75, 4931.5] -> -0.1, 10.9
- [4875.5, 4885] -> 1.2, 8.82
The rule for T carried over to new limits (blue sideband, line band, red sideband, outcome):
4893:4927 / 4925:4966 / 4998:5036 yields -3.89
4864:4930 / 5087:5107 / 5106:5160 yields -0.83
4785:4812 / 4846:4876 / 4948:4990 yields 2.05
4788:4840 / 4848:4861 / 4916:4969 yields 0.43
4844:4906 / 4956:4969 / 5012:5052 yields -1.63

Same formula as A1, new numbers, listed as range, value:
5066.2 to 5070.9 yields 11.9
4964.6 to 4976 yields 11.3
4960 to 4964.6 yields 11.4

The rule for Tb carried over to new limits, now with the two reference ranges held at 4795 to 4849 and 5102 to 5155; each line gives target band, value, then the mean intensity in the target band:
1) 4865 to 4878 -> 1.2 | 9.25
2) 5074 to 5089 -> 1.0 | 12.1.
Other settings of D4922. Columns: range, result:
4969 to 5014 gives 10.9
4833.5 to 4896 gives 9.21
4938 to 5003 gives 10.6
